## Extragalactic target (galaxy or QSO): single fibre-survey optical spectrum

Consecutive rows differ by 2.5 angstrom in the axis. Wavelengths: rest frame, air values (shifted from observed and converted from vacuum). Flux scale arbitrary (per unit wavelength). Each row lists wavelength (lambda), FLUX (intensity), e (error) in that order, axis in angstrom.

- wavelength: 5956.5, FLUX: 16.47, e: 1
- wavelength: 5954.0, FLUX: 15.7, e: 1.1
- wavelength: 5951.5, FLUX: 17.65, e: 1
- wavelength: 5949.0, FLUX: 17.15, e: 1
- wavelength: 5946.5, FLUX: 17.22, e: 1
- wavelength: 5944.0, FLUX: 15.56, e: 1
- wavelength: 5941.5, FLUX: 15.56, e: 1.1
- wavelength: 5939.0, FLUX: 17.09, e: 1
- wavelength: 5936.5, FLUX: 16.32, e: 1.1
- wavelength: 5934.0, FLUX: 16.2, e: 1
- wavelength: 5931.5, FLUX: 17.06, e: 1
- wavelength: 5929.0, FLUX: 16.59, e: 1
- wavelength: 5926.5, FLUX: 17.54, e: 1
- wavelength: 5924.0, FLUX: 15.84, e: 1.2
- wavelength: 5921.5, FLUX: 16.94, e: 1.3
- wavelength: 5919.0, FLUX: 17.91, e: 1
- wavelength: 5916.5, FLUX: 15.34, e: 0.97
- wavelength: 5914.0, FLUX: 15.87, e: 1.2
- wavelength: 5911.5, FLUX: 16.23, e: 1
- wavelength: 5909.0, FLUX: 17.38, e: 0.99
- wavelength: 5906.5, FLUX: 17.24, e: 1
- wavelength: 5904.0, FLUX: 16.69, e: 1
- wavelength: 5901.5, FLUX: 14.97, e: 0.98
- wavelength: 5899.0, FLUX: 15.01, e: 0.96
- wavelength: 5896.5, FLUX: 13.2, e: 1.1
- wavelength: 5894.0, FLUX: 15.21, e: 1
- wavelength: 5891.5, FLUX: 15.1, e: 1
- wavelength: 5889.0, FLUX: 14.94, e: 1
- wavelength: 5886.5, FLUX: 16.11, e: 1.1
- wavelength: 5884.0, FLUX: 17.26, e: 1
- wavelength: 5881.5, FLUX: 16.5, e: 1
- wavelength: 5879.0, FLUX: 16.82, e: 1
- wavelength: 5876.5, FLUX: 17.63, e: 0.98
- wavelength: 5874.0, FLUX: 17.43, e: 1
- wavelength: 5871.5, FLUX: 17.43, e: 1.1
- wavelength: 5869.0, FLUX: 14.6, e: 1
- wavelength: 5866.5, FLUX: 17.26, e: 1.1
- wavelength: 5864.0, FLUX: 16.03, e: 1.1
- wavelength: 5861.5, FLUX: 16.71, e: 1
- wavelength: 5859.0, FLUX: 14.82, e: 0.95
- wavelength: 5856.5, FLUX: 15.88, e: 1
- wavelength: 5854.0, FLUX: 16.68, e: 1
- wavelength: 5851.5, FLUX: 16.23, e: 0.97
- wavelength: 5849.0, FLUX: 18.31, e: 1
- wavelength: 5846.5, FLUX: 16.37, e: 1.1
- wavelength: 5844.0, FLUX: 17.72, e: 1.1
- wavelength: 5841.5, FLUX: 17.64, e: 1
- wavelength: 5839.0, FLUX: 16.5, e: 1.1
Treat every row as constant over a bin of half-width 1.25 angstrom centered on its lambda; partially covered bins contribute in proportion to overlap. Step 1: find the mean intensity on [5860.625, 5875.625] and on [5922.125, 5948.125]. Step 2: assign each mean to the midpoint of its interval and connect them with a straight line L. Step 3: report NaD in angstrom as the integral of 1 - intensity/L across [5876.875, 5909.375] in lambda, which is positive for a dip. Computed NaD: 1.3 angstrom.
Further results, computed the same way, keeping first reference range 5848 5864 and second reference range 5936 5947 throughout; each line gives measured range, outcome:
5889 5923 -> 0.9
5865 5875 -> -0.2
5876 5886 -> -0.4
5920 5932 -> -0.4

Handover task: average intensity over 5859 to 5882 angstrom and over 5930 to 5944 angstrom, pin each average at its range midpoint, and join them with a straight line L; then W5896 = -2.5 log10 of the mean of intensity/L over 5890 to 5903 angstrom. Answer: 0.12 mag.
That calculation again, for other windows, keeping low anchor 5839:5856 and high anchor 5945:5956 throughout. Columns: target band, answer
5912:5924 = 0.03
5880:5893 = 0.07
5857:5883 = 0.03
